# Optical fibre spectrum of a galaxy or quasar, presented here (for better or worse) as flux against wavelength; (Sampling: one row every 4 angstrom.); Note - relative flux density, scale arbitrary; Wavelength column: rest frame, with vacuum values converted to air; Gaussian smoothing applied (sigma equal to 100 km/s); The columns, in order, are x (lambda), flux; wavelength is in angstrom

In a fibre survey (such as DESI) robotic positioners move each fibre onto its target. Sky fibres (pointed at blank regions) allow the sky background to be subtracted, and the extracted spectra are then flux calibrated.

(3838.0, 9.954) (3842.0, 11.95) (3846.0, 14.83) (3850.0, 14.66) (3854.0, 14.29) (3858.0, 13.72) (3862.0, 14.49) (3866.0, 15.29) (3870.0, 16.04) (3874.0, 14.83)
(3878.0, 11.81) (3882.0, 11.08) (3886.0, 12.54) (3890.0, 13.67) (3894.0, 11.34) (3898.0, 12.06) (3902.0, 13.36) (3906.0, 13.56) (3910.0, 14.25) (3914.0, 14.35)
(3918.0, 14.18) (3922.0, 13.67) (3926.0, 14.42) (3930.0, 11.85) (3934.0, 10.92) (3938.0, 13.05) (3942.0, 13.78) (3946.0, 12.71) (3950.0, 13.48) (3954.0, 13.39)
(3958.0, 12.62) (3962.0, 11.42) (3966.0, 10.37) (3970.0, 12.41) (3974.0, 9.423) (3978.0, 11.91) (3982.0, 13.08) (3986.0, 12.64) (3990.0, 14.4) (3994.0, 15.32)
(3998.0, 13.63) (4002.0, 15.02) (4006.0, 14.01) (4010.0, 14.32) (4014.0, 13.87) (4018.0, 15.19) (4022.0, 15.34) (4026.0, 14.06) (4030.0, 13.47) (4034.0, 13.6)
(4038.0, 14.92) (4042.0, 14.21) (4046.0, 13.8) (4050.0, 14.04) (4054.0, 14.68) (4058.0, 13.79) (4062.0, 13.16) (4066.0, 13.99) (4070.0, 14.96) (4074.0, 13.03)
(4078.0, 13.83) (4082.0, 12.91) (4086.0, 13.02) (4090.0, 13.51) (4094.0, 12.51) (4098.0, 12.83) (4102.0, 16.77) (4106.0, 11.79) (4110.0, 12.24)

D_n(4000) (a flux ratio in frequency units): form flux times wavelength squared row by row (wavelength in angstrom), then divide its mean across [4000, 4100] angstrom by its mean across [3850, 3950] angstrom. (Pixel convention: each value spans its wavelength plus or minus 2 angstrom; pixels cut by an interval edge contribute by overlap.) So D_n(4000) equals 1.1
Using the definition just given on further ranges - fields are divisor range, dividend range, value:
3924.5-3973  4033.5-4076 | 1.19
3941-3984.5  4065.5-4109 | 1.18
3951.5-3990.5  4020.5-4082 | 1.21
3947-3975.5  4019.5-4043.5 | 1.24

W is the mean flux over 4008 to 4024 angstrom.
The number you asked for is 14.7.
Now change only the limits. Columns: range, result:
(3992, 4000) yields 14.5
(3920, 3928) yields 14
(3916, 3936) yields 13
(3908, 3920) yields 14.3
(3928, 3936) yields 11.4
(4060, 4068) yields 13.6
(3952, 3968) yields 11.9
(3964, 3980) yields 11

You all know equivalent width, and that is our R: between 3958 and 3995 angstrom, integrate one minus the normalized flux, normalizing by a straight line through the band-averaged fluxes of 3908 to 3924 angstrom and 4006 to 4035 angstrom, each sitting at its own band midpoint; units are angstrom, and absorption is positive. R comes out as 5.1 angstrom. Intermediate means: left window 14.1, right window 14.3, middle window 12.3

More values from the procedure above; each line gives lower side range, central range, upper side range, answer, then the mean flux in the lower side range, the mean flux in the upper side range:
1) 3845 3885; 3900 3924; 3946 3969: -1.3 angstrom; 14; 12.3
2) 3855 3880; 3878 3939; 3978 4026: 5.9 angstrom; 14.4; 14.2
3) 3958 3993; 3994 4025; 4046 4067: -4.0 angstrom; 12.1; 13.9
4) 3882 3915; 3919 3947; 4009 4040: 0.8 angstrom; 13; 14.3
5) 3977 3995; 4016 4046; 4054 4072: -1.2 angstrom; 13.5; 14.1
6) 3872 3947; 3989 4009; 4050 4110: -1.7 angstrom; 13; 13.6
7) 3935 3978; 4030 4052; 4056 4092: -1.4 angstrom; 12.2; 13.6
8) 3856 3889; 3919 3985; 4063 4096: 5.7 angstrom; 13.7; 13.5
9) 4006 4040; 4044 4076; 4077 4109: -0.3 angstrom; 14.3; 13.3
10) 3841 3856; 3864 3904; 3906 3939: 1.5 angstrom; 14.1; 13.4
